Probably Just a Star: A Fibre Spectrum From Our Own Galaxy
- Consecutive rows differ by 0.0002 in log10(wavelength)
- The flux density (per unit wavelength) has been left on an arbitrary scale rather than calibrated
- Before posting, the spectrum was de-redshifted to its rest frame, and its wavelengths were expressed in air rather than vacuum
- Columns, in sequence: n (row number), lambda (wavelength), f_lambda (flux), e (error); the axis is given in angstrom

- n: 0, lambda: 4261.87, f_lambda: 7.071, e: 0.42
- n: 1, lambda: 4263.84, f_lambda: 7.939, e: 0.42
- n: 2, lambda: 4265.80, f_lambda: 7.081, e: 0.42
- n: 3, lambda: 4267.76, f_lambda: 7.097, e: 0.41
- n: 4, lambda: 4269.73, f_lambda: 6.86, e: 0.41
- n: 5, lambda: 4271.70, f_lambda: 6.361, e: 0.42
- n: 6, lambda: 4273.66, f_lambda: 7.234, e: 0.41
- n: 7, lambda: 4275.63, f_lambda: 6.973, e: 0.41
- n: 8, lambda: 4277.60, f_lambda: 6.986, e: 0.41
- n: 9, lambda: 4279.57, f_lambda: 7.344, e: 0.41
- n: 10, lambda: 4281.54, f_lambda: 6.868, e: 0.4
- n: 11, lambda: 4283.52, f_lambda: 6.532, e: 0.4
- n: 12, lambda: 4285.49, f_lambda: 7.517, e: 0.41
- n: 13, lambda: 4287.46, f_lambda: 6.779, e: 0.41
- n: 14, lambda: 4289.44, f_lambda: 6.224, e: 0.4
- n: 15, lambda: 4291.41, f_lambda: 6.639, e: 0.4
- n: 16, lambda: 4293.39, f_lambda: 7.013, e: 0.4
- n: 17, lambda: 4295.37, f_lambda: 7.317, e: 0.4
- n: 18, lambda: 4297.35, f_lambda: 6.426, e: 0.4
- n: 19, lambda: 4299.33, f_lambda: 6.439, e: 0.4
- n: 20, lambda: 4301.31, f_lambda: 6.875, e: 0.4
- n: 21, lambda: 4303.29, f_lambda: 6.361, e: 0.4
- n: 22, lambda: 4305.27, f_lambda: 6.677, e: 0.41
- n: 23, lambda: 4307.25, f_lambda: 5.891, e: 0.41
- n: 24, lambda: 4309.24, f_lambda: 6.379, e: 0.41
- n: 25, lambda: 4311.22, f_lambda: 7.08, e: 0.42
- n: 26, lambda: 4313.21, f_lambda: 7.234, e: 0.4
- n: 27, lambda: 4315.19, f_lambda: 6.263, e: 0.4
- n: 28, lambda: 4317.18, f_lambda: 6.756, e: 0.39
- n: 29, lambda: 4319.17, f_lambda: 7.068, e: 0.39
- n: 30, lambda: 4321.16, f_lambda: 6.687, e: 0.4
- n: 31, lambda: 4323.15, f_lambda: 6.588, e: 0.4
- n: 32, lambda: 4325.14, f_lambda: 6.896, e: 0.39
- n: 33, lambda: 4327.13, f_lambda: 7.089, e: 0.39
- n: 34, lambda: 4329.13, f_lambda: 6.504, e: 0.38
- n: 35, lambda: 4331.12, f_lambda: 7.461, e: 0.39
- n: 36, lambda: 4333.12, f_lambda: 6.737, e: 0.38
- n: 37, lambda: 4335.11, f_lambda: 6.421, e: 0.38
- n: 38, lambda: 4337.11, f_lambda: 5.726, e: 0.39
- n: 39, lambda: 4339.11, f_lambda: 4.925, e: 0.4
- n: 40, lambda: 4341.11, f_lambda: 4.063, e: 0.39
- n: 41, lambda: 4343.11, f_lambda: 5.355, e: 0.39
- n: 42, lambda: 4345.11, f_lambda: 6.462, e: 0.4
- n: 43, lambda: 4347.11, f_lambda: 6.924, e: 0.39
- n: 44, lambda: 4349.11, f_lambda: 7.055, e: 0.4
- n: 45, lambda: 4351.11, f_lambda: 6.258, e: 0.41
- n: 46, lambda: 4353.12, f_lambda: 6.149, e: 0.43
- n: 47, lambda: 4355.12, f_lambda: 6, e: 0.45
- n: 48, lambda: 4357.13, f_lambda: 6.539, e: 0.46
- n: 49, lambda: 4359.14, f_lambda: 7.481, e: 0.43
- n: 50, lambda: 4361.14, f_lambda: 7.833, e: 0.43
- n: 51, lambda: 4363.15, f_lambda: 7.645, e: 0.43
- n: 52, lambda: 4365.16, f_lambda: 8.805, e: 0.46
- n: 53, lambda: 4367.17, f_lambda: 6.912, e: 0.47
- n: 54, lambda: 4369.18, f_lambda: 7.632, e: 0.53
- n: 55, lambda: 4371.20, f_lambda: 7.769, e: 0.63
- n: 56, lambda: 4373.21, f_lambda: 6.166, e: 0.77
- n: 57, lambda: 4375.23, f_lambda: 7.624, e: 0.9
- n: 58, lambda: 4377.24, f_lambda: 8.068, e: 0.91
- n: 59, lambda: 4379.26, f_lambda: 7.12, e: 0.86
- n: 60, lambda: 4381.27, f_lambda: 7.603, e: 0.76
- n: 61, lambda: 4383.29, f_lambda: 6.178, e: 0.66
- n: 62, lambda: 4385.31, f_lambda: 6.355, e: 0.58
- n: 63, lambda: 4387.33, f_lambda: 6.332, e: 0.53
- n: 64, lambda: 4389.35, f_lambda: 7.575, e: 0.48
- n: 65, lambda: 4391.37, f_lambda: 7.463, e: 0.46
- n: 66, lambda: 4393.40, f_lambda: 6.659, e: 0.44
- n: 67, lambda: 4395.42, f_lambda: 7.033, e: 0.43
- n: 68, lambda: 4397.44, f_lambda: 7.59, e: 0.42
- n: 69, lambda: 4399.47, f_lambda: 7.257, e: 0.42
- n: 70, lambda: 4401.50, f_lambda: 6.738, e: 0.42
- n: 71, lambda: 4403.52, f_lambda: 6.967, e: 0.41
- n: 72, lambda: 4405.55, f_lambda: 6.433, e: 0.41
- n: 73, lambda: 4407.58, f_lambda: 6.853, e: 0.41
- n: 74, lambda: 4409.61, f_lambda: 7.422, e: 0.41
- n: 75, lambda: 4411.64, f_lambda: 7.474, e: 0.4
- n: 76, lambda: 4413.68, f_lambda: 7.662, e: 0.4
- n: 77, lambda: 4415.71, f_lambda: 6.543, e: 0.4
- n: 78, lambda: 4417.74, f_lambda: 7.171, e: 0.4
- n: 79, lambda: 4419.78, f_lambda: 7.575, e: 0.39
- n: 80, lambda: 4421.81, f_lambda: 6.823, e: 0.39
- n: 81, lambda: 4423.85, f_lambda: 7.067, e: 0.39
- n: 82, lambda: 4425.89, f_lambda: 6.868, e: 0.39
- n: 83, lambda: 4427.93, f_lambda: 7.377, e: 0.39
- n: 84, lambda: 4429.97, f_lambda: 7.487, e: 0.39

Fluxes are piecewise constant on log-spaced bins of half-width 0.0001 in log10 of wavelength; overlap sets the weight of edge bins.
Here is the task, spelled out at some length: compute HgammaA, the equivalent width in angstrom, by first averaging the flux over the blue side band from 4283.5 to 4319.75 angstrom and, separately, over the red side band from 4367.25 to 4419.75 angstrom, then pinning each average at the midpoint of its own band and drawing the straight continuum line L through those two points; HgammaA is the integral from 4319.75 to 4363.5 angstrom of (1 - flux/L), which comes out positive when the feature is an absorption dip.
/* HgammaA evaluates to 2.6 angstrom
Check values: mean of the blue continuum 6.71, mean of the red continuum 7.11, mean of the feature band 6.48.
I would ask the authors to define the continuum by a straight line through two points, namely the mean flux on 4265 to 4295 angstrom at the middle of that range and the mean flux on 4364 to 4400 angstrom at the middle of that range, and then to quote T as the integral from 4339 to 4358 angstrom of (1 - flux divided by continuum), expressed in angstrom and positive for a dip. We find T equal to 3.0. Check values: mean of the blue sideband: 6.91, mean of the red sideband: 7.23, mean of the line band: 6.02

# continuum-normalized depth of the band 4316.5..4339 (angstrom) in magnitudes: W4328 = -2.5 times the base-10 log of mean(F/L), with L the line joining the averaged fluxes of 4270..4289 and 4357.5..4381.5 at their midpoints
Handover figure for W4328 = 0.09 mag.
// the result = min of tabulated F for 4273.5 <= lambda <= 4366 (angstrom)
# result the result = 4.063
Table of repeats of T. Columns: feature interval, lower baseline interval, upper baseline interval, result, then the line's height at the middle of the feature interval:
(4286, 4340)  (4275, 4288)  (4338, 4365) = 1.05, 6.75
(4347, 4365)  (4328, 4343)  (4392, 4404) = -1.85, 6.31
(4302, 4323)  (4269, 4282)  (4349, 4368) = 1.10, 7.01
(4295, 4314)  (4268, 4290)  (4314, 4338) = 0.41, 6.79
